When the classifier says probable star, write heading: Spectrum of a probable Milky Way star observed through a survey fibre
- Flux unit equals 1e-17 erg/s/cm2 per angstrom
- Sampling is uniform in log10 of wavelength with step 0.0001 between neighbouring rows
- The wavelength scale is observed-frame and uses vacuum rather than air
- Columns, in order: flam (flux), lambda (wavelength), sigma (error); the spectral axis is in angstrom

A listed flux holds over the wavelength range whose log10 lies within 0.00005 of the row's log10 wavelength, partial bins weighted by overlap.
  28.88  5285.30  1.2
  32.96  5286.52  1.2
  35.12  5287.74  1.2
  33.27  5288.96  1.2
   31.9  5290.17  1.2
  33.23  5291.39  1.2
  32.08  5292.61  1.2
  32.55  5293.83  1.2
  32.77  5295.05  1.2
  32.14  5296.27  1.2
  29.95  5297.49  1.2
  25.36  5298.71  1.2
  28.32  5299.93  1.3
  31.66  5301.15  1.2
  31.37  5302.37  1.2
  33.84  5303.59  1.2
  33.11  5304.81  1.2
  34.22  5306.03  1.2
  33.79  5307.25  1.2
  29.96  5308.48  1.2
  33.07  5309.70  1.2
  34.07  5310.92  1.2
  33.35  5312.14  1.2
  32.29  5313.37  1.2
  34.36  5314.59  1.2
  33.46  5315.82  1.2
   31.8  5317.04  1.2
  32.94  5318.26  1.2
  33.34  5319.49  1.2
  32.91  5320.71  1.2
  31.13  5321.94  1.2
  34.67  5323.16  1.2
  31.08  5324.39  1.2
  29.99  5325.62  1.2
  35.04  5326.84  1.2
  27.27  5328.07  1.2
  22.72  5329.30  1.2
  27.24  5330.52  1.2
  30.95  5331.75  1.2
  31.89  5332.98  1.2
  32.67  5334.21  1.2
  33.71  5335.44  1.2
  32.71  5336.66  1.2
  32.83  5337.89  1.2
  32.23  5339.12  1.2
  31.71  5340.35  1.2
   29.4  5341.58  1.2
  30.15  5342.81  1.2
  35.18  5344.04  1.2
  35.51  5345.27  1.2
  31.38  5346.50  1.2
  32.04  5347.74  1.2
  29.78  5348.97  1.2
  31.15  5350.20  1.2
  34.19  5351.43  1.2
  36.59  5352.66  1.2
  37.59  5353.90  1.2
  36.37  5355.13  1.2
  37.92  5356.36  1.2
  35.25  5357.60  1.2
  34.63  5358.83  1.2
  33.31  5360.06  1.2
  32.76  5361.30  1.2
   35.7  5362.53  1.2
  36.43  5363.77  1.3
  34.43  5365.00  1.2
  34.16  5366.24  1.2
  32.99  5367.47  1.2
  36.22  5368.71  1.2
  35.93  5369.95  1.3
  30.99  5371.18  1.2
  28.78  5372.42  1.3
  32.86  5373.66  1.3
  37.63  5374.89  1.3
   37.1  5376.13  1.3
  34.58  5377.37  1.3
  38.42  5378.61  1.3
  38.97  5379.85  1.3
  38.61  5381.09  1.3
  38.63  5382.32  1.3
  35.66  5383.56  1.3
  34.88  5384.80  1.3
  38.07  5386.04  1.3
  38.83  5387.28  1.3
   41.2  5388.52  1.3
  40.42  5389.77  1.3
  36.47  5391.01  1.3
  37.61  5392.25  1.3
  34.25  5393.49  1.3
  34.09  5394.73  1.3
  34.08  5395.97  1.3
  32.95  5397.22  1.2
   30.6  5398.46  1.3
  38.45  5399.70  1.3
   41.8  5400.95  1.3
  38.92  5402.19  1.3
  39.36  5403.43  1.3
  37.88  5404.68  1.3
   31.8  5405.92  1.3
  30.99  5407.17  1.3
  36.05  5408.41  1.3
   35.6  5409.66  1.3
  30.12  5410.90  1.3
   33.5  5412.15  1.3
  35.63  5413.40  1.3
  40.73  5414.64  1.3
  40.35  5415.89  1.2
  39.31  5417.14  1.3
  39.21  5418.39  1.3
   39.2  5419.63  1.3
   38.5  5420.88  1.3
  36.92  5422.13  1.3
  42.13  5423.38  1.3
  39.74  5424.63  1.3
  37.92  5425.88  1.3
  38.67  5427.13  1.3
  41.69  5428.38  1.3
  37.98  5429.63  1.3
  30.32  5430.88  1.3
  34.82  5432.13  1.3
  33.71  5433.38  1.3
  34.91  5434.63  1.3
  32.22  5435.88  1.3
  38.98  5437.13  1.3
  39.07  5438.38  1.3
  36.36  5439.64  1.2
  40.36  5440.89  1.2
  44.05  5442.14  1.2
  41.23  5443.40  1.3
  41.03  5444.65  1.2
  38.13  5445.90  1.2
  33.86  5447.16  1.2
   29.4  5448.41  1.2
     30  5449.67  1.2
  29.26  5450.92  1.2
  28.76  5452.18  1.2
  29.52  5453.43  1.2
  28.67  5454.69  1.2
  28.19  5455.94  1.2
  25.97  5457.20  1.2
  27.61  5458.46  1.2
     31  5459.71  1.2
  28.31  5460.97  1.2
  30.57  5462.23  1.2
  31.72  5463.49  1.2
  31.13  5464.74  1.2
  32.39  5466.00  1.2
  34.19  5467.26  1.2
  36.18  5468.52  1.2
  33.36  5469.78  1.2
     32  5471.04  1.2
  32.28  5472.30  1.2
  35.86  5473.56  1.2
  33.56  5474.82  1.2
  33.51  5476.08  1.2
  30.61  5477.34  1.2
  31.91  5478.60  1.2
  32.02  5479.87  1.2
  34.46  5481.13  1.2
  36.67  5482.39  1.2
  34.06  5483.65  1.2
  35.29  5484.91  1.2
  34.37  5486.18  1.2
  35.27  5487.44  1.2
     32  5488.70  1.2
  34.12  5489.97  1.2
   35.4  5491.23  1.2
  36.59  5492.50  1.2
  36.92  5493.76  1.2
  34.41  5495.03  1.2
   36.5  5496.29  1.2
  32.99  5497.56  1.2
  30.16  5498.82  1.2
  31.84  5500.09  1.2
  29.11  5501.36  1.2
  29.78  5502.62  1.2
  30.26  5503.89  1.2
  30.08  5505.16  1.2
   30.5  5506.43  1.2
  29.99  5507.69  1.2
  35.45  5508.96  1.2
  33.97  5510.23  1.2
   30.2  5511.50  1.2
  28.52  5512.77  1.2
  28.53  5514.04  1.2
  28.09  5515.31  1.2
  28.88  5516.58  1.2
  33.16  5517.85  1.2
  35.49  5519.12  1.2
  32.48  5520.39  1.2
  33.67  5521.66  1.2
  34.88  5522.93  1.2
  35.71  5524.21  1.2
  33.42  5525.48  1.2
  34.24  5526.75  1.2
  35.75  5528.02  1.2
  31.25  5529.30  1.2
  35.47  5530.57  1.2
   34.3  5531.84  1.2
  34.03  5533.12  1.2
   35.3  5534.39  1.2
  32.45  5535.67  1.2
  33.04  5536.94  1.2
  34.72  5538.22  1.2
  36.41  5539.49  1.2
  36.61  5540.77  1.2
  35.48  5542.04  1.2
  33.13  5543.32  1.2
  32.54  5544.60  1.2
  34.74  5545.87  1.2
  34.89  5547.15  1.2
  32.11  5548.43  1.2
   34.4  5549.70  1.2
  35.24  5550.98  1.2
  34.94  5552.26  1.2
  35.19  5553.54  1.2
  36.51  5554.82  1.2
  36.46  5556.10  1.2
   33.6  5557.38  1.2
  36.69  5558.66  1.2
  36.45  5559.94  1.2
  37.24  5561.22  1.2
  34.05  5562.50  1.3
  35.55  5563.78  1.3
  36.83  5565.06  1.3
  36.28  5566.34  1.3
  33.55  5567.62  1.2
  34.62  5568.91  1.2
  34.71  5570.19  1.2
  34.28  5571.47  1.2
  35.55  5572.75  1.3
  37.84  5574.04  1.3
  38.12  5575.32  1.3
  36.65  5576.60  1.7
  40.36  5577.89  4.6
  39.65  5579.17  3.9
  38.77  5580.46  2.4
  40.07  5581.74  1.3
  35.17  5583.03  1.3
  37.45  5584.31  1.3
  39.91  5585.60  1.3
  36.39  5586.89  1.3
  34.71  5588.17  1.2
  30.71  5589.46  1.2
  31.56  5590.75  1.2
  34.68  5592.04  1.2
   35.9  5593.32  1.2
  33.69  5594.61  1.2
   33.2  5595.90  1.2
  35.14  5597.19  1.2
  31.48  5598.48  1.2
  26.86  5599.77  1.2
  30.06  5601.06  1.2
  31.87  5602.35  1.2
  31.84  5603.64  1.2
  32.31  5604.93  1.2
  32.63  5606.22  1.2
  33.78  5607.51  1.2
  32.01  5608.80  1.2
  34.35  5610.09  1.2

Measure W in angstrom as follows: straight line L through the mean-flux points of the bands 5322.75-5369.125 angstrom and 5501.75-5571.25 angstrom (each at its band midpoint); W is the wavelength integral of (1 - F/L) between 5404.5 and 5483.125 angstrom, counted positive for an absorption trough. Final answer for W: -3.08 angstrom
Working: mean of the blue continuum 32.9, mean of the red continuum 33.7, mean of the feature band 34.6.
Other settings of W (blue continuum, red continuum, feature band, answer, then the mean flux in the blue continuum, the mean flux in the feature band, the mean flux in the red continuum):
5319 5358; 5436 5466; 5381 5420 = -4.6 angstrom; 32.4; 36.7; 33.1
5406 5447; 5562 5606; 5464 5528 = 5.9 angstrom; 37.4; 33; 35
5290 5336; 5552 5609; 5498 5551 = 2.3 angstrom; 31.7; 32.8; 35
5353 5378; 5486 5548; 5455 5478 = 1.5 angstrom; 34.8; 31.6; 33.2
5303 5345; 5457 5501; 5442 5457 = 0.0 angstrom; 32.1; 32.9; 33.1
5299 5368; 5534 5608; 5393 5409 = -1.0 angstrom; 32.7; 35.5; 34.9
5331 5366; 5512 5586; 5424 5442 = -1.6 angstrom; 33.5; 37.1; 34.9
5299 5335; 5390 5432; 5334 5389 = -0.8 angstrom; 31.8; 34.7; 36.8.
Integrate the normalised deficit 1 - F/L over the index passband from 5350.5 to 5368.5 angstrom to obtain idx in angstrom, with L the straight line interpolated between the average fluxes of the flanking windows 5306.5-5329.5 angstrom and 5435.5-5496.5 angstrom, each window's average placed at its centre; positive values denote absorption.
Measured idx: -1.4 angstrom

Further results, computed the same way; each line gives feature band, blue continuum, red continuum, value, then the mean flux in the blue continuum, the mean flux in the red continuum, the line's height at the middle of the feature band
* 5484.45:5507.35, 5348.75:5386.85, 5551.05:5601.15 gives 1.5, 35.3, 35.5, 35.4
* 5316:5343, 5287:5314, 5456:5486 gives 0.7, 32.2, 32.3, 32.2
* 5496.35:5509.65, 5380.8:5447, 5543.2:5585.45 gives 1.9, 37.2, 36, 36.5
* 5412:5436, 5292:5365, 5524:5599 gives -2.8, 32.5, 35.2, 33.6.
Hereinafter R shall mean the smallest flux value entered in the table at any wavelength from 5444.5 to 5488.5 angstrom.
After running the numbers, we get 25.97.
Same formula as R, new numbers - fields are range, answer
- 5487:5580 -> 28.09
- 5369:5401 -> 28.78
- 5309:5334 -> 22.72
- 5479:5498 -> 32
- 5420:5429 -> 36.92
